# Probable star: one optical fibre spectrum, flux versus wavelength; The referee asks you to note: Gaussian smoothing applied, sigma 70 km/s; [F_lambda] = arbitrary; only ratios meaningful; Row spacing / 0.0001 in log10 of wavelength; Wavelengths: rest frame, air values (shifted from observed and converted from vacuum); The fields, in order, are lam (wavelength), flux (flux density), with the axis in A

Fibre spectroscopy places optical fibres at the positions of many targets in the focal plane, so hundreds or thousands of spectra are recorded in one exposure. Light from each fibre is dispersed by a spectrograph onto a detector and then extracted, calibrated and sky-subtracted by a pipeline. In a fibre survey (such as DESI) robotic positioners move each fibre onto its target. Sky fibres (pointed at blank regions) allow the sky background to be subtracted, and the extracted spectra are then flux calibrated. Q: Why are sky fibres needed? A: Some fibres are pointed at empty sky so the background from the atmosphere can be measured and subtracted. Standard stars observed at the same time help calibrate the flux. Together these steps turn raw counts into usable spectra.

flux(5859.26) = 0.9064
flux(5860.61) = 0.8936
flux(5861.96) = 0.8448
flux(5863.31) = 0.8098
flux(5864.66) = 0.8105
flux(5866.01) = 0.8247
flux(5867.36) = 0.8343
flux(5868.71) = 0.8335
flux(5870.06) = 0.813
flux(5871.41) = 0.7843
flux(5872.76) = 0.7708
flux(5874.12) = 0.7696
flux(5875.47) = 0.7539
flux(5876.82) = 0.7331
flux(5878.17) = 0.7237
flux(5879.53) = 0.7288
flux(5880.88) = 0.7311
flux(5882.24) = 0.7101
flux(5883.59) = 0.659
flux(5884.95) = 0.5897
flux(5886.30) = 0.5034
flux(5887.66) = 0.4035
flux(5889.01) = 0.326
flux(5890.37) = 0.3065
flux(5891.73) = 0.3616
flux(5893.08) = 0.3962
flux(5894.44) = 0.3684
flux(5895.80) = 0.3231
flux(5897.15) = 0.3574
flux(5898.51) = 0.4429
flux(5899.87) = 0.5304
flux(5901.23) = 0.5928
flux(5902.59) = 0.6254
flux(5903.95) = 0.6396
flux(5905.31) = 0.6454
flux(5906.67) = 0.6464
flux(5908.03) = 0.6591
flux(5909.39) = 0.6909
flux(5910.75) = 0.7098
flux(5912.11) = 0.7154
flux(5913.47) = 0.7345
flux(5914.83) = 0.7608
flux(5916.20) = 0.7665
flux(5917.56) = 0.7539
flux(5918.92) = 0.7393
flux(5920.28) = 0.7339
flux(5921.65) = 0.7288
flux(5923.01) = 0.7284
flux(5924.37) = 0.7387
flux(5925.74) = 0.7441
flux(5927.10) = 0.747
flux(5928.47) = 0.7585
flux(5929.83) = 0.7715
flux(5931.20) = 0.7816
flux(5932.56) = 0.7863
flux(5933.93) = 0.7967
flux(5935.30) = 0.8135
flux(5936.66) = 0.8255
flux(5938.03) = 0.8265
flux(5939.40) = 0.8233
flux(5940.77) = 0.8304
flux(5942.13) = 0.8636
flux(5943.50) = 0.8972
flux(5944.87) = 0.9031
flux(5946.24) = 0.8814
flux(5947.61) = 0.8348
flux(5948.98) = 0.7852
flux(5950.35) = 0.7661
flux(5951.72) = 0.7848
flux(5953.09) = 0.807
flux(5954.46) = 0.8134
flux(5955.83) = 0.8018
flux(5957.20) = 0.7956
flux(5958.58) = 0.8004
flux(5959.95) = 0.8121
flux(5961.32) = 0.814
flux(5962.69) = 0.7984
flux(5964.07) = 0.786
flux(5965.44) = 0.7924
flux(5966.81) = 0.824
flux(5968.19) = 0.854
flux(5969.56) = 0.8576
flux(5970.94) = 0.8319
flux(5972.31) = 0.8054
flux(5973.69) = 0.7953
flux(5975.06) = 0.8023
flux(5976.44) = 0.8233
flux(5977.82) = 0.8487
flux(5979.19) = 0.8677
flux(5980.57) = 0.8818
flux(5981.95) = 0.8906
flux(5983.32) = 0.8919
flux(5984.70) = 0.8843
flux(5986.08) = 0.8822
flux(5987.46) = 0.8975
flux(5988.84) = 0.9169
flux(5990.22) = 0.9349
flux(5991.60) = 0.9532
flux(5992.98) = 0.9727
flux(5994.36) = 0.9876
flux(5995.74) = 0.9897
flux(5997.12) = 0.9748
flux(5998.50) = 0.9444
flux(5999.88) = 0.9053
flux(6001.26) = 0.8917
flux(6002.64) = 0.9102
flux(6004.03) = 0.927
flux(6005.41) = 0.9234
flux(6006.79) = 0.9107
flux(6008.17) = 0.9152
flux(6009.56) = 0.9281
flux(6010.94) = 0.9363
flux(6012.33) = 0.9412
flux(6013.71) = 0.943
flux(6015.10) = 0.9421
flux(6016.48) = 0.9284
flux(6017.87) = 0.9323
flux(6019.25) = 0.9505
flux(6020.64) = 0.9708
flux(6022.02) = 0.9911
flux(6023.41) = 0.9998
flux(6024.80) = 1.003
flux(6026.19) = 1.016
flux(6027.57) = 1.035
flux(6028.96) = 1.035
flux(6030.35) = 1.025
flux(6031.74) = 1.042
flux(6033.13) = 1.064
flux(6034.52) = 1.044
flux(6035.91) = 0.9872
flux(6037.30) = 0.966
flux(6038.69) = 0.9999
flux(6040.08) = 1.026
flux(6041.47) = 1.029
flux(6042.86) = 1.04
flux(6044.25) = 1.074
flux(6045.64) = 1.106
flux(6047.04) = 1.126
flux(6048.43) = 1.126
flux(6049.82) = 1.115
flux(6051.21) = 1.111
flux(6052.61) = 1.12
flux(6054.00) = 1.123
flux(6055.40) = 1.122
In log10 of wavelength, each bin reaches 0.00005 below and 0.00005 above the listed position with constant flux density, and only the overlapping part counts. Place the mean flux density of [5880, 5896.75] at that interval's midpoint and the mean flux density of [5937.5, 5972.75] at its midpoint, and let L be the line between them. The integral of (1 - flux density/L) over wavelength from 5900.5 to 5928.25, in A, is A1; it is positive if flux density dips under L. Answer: -4.4 A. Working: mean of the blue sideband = 0.475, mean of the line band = 0.706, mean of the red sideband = 0.823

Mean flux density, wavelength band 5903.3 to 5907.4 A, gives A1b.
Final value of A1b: 0.644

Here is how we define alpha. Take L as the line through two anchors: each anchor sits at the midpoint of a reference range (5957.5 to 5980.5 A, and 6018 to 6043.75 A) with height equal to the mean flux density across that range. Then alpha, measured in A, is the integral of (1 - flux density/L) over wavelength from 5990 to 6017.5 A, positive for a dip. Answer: -0.3 A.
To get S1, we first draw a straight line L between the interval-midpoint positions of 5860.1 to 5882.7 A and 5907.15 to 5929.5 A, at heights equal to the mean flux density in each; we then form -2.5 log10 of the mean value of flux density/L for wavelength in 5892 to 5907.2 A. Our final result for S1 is 0.44 mag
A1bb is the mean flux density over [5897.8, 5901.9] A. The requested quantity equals 0.52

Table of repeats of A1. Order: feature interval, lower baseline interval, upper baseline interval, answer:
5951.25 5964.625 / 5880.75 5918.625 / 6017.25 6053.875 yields -0.6 A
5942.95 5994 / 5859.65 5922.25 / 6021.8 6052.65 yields 0.9 A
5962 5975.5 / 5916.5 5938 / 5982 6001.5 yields 0.9 A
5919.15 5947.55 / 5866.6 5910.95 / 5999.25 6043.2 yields -2.7 A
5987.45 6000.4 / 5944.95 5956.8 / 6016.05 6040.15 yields -0.5 A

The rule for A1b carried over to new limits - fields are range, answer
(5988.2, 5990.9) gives 0.926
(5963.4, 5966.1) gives 0.79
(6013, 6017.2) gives 0.938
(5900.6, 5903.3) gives 0.609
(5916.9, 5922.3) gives 0.739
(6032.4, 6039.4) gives 1.01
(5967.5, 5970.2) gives 0.856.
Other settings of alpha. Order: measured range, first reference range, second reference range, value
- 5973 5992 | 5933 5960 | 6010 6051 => 0.63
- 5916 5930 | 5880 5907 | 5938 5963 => -1.55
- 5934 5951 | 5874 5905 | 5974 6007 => -2.36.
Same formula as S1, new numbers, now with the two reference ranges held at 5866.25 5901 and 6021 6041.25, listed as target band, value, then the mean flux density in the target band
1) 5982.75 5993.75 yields -0.03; 0.917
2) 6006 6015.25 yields 0.03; 0.93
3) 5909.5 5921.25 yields -0.08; 0.737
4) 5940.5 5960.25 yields -0.06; 0.825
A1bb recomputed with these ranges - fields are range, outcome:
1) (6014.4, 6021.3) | 0.944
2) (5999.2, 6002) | 0.9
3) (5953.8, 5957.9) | 0.802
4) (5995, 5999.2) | 0.971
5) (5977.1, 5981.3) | 0.865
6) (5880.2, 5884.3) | 0.699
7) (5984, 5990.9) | 0.902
